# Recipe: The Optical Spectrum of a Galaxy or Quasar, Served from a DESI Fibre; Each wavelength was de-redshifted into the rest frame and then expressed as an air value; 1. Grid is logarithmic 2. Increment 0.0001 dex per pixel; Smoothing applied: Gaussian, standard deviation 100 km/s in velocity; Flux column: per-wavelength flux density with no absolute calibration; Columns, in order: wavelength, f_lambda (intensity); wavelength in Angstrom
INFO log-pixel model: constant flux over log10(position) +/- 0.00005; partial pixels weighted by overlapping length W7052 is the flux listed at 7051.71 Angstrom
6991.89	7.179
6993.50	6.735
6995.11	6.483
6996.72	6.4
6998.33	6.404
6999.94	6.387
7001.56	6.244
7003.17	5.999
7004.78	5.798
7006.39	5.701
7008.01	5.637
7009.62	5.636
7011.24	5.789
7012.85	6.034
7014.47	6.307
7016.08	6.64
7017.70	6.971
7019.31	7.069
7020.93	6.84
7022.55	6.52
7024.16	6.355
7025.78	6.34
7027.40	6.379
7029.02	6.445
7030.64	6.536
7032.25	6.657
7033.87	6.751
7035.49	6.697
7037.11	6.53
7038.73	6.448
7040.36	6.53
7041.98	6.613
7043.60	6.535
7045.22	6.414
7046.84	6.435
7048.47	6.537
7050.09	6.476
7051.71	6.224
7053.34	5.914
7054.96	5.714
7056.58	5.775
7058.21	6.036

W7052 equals 6.224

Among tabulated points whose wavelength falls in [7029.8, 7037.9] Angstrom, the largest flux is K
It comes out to 6.751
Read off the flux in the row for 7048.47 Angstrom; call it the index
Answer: 6.537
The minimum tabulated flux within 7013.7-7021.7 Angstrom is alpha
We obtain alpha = 6.307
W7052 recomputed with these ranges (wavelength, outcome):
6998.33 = 6.404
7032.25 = 6.657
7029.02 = 6.445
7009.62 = 5.636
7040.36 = 6.53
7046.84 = 6.435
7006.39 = 5.701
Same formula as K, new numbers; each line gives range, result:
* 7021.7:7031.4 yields 6.536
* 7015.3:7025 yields 7.069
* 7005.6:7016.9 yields 6.64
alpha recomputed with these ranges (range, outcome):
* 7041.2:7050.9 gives 6.414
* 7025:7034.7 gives 6.34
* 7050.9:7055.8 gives 5.714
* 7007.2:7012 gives 5.636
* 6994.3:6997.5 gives 6.4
